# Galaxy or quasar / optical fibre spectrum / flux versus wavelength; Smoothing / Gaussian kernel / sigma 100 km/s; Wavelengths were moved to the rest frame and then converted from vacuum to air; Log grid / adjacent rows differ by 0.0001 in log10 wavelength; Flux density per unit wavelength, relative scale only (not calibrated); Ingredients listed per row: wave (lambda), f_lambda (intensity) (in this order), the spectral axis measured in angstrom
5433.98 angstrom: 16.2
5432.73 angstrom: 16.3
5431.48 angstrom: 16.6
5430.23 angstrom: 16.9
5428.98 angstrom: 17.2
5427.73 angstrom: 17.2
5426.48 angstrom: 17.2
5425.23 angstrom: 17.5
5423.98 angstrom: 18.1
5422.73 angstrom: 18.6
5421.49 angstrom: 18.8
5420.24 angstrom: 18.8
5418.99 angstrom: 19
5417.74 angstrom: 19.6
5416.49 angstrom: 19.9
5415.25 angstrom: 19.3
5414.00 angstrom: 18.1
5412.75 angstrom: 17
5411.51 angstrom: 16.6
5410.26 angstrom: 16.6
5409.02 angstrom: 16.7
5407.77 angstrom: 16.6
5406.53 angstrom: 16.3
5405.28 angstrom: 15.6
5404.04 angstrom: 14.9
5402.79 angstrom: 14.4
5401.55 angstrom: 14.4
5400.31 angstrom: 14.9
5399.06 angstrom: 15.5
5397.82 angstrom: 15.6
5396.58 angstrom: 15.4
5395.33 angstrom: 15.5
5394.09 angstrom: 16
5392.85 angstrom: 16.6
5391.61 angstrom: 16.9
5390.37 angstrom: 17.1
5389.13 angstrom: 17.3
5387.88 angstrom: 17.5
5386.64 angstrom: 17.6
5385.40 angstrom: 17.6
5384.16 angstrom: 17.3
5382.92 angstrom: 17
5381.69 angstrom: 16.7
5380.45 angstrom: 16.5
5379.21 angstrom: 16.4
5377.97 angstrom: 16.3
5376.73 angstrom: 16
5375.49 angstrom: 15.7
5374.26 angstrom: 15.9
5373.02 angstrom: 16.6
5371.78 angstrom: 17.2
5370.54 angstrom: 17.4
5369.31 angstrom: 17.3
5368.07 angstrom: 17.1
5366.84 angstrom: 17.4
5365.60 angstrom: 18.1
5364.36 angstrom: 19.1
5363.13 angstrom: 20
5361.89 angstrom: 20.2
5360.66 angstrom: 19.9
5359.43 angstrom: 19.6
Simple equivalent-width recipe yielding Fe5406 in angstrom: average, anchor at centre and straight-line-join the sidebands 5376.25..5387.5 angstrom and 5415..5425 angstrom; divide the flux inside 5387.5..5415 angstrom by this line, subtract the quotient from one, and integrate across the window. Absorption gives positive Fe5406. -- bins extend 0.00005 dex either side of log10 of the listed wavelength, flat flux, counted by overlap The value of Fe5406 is 2.6 angstrom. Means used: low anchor 16.9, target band 16.2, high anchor 19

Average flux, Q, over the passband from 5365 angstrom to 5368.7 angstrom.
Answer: 17.5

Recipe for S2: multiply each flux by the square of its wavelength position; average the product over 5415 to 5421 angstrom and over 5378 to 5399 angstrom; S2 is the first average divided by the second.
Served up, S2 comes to 1.17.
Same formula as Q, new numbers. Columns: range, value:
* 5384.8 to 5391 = 17.4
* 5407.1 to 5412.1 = 16.6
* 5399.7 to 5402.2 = 14.7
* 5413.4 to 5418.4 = 19.2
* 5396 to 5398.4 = 15.5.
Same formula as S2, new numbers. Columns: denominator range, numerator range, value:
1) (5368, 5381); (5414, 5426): 1.15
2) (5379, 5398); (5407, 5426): 1.09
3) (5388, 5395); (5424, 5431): 1.04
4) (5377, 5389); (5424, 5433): 1.02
